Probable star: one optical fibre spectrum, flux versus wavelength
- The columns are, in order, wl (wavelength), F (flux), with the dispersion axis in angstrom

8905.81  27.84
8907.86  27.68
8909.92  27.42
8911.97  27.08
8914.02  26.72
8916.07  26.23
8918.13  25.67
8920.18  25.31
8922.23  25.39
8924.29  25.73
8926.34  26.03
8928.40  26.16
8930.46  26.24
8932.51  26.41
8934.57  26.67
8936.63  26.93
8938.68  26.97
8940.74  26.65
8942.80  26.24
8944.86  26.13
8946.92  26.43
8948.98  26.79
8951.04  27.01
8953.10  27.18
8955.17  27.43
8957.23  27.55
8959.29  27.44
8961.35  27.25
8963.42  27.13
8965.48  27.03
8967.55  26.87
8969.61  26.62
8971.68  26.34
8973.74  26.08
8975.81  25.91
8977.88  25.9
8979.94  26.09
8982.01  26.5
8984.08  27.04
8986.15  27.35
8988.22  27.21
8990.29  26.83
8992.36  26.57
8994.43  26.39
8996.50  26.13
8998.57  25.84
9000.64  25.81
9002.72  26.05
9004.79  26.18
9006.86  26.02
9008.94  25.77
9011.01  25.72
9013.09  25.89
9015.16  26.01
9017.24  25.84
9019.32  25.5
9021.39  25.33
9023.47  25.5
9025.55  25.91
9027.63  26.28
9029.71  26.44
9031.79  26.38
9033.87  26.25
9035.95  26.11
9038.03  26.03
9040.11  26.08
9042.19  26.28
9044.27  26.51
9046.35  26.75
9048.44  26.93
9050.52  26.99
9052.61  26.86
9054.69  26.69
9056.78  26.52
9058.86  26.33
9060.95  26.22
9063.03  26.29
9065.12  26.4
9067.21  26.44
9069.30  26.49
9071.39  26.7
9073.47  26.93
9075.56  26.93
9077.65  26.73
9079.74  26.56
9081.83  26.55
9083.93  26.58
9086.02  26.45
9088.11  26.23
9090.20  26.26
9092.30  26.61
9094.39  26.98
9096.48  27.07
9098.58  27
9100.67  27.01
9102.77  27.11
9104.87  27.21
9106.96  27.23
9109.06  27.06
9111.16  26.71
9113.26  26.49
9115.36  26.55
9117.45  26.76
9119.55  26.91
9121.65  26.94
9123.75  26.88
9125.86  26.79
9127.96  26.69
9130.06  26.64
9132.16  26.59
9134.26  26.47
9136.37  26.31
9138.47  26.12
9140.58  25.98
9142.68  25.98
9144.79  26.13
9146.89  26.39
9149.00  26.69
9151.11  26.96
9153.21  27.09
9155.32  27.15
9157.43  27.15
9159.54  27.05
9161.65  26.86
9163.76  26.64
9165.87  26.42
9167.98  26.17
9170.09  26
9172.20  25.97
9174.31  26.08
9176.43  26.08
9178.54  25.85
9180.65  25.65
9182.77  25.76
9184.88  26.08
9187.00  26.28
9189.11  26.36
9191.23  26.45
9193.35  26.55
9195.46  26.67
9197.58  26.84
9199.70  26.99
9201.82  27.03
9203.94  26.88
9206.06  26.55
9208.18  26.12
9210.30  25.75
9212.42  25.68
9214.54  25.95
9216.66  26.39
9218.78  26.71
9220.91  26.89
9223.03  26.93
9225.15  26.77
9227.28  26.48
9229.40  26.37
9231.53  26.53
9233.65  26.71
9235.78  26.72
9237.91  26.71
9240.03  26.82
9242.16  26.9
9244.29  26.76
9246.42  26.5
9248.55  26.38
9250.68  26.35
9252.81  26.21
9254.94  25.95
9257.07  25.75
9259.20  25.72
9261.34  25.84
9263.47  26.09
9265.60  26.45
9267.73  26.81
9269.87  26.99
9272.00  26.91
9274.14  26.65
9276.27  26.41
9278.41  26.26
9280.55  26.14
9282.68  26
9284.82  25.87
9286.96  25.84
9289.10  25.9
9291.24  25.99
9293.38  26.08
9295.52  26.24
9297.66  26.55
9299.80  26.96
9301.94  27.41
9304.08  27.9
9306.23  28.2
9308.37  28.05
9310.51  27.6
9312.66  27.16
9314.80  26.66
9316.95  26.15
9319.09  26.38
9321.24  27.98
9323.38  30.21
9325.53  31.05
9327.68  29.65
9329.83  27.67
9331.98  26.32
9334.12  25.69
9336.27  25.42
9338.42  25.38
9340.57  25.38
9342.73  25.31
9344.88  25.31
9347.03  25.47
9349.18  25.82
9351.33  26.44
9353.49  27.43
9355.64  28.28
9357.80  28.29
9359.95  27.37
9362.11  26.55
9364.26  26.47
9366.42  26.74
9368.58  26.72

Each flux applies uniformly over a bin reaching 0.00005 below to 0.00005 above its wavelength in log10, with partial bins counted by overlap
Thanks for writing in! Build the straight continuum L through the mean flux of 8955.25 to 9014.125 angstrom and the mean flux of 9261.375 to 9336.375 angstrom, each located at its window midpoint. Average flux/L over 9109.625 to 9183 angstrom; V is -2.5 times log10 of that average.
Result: 0.01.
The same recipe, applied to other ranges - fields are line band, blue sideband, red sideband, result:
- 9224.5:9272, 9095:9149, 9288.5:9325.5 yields 0.03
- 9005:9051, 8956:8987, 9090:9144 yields 0.03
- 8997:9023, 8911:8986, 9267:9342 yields 0.03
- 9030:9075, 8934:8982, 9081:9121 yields 0.01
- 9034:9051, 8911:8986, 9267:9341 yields 0.01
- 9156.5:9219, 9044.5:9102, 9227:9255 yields 0.01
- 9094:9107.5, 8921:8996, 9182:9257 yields -0.02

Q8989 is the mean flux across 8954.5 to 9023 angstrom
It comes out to 26.4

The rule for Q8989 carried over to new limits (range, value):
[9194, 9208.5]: 26.8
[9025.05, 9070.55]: 26.4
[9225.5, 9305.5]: 26.4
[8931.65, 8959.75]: 26.8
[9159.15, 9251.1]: 26.4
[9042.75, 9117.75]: 26.7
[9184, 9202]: 26.6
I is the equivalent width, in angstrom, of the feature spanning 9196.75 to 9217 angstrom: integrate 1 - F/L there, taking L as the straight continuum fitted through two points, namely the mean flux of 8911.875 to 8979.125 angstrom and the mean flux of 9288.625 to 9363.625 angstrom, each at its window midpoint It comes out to 0.3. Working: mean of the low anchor 26.5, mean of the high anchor 27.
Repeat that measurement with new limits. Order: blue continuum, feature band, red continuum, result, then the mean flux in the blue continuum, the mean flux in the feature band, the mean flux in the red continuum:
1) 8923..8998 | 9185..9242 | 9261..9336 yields 0.73 angstrom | 26.6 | 26.5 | 27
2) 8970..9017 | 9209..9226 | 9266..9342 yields 0.22 angstrom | 26.3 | 26.4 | 26.9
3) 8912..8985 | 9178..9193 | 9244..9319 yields 0.25 angstrom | 26.5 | 26.1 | 26.5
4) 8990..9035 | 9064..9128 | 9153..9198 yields -1.32 angstrom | 26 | 26.7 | 26.4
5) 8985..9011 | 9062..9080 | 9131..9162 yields -0.11 angstrom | 26.3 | 26.6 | 26.6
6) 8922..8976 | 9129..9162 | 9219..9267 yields -0.09 angstrom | 26.6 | 26.6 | 26.5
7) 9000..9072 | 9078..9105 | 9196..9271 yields -0.45 angstrom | 26.2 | 26.7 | 26.5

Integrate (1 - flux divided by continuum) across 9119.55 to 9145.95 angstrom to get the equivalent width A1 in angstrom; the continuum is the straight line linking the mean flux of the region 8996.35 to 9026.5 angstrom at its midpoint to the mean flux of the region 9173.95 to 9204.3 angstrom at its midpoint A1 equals -0.3 angstrom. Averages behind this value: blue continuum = 25.8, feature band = 26.5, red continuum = 26.4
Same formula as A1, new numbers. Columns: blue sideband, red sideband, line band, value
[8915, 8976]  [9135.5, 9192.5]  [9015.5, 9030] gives 0.4 angstrom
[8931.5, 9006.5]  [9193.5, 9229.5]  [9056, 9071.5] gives 0.1 angstrom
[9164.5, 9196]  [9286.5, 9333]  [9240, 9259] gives 0.3 angstrom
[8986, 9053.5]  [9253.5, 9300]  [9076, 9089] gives -0.2 angstrom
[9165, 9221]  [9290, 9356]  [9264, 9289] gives 0.3 angstrom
